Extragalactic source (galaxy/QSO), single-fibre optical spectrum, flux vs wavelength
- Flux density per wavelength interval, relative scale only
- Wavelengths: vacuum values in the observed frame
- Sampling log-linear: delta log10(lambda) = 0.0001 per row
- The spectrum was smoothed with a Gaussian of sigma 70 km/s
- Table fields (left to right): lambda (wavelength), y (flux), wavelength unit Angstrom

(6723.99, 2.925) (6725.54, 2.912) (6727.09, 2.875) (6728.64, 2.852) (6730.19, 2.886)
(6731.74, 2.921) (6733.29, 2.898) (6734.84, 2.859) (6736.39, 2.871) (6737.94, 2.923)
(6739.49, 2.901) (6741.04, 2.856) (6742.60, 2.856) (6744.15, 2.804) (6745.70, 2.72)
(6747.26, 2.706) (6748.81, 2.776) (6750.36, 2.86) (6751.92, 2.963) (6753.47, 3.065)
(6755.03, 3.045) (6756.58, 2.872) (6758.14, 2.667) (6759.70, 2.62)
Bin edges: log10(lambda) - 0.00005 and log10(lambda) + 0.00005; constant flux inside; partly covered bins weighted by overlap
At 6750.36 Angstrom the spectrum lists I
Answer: 2.86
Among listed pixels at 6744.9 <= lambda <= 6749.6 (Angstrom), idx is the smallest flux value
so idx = 2.706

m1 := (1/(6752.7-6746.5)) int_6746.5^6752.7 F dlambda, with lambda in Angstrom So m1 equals 2.83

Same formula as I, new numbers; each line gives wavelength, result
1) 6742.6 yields 2.856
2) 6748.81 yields 2.776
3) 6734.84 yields 2.859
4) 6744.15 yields 2.804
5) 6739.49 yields 2.901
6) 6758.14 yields 2.667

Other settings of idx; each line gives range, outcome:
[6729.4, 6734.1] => 2.886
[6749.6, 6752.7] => 2.86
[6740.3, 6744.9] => 2.804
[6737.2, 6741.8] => 2.856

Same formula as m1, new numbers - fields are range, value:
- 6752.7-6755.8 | 3.05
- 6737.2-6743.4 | 2.88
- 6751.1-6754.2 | 3.01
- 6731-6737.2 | 2.89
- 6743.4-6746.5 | 2.76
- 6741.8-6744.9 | 2.83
